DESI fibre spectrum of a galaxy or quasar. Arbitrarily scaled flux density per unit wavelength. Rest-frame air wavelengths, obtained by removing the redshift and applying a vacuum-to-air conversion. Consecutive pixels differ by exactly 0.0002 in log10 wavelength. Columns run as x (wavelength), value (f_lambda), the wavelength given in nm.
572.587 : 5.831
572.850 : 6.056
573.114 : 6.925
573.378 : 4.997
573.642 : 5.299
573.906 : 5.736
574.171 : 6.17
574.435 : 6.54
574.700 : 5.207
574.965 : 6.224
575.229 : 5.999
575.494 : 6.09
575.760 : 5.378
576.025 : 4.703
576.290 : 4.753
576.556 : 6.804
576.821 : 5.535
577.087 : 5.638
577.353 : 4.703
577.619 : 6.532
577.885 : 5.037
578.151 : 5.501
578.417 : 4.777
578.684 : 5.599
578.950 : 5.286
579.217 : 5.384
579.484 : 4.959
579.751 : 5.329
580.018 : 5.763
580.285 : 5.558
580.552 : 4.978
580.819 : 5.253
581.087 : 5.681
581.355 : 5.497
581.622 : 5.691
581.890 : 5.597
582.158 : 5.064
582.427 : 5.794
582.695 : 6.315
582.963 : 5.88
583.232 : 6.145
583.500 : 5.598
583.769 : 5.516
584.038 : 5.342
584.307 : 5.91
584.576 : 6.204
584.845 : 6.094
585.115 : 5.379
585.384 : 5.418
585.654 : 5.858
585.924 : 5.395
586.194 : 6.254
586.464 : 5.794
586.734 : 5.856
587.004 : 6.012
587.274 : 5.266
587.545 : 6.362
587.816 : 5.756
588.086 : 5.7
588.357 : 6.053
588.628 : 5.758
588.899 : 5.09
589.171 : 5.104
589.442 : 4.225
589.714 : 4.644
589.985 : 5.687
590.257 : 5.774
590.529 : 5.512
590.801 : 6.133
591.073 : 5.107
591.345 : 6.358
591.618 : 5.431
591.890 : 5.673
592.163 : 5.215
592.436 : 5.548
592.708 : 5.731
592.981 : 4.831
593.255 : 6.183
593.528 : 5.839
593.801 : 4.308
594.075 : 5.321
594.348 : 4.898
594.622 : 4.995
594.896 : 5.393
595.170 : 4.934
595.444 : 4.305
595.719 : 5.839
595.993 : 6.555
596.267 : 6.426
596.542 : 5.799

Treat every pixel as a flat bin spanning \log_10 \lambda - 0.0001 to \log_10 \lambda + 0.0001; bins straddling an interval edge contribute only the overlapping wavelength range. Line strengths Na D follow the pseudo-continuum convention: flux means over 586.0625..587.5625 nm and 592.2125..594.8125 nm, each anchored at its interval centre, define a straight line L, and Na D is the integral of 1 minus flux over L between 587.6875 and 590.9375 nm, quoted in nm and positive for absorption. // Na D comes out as 0.12 nm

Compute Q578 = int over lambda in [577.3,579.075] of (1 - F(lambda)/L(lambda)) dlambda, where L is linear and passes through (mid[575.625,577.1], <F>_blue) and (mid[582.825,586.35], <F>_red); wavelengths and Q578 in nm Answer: 0.05 nm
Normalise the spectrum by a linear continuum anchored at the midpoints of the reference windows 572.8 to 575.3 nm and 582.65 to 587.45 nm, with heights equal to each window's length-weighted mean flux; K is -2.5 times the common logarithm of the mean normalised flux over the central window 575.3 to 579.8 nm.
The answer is 0.09 mag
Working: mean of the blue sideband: 5.91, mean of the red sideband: 5.79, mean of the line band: 5.42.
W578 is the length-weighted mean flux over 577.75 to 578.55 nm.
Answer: 5.11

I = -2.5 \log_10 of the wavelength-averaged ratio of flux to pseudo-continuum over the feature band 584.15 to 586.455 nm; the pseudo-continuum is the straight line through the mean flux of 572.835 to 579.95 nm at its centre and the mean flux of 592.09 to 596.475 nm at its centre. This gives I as -0.06 mag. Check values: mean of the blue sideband 5.59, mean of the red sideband 5.4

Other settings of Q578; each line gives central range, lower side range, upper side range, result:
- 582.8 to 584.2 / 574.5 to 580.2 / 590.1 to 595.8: -0.066 nm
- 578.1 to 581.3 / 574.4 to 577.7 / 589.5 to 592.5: 0.163 nm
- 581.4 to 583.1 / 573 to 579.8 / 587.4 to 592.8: -0.046 nm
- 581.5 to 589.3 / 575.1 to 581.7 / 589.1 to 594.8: -0.469 nm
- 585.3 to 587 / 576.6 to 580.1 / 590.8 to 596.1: -0.120 nm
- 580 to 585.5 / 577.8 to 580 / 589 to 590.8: -0.416 nm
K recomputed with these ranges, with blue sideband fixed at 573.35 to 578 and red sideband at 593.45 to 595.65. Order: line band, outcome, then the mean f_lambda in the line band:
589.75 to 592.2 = -0.10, 5.63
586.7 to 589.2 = -0.10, 5.71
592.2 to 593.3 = -0.09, 5.49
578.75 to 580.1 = 0.04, 5.34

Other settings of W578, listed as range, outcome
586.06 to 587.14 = 5.98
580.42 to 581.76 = 5.42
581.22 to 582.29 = 5.47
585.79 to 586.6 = 5.82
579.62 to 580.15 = 5.55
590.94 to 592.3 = 5.56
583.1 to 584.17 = 5.65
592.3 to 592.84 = 5.65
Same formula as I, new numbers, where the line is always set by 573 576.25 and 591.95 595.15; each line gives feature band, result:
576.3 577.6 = 0.00 mag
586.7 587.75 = -0.08 mag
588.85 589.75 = 0.14 mag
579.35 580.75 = 0.06 mag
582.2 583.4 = -0.08 mag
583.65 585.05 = -0.06 mag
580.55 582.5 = 0.02 mag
